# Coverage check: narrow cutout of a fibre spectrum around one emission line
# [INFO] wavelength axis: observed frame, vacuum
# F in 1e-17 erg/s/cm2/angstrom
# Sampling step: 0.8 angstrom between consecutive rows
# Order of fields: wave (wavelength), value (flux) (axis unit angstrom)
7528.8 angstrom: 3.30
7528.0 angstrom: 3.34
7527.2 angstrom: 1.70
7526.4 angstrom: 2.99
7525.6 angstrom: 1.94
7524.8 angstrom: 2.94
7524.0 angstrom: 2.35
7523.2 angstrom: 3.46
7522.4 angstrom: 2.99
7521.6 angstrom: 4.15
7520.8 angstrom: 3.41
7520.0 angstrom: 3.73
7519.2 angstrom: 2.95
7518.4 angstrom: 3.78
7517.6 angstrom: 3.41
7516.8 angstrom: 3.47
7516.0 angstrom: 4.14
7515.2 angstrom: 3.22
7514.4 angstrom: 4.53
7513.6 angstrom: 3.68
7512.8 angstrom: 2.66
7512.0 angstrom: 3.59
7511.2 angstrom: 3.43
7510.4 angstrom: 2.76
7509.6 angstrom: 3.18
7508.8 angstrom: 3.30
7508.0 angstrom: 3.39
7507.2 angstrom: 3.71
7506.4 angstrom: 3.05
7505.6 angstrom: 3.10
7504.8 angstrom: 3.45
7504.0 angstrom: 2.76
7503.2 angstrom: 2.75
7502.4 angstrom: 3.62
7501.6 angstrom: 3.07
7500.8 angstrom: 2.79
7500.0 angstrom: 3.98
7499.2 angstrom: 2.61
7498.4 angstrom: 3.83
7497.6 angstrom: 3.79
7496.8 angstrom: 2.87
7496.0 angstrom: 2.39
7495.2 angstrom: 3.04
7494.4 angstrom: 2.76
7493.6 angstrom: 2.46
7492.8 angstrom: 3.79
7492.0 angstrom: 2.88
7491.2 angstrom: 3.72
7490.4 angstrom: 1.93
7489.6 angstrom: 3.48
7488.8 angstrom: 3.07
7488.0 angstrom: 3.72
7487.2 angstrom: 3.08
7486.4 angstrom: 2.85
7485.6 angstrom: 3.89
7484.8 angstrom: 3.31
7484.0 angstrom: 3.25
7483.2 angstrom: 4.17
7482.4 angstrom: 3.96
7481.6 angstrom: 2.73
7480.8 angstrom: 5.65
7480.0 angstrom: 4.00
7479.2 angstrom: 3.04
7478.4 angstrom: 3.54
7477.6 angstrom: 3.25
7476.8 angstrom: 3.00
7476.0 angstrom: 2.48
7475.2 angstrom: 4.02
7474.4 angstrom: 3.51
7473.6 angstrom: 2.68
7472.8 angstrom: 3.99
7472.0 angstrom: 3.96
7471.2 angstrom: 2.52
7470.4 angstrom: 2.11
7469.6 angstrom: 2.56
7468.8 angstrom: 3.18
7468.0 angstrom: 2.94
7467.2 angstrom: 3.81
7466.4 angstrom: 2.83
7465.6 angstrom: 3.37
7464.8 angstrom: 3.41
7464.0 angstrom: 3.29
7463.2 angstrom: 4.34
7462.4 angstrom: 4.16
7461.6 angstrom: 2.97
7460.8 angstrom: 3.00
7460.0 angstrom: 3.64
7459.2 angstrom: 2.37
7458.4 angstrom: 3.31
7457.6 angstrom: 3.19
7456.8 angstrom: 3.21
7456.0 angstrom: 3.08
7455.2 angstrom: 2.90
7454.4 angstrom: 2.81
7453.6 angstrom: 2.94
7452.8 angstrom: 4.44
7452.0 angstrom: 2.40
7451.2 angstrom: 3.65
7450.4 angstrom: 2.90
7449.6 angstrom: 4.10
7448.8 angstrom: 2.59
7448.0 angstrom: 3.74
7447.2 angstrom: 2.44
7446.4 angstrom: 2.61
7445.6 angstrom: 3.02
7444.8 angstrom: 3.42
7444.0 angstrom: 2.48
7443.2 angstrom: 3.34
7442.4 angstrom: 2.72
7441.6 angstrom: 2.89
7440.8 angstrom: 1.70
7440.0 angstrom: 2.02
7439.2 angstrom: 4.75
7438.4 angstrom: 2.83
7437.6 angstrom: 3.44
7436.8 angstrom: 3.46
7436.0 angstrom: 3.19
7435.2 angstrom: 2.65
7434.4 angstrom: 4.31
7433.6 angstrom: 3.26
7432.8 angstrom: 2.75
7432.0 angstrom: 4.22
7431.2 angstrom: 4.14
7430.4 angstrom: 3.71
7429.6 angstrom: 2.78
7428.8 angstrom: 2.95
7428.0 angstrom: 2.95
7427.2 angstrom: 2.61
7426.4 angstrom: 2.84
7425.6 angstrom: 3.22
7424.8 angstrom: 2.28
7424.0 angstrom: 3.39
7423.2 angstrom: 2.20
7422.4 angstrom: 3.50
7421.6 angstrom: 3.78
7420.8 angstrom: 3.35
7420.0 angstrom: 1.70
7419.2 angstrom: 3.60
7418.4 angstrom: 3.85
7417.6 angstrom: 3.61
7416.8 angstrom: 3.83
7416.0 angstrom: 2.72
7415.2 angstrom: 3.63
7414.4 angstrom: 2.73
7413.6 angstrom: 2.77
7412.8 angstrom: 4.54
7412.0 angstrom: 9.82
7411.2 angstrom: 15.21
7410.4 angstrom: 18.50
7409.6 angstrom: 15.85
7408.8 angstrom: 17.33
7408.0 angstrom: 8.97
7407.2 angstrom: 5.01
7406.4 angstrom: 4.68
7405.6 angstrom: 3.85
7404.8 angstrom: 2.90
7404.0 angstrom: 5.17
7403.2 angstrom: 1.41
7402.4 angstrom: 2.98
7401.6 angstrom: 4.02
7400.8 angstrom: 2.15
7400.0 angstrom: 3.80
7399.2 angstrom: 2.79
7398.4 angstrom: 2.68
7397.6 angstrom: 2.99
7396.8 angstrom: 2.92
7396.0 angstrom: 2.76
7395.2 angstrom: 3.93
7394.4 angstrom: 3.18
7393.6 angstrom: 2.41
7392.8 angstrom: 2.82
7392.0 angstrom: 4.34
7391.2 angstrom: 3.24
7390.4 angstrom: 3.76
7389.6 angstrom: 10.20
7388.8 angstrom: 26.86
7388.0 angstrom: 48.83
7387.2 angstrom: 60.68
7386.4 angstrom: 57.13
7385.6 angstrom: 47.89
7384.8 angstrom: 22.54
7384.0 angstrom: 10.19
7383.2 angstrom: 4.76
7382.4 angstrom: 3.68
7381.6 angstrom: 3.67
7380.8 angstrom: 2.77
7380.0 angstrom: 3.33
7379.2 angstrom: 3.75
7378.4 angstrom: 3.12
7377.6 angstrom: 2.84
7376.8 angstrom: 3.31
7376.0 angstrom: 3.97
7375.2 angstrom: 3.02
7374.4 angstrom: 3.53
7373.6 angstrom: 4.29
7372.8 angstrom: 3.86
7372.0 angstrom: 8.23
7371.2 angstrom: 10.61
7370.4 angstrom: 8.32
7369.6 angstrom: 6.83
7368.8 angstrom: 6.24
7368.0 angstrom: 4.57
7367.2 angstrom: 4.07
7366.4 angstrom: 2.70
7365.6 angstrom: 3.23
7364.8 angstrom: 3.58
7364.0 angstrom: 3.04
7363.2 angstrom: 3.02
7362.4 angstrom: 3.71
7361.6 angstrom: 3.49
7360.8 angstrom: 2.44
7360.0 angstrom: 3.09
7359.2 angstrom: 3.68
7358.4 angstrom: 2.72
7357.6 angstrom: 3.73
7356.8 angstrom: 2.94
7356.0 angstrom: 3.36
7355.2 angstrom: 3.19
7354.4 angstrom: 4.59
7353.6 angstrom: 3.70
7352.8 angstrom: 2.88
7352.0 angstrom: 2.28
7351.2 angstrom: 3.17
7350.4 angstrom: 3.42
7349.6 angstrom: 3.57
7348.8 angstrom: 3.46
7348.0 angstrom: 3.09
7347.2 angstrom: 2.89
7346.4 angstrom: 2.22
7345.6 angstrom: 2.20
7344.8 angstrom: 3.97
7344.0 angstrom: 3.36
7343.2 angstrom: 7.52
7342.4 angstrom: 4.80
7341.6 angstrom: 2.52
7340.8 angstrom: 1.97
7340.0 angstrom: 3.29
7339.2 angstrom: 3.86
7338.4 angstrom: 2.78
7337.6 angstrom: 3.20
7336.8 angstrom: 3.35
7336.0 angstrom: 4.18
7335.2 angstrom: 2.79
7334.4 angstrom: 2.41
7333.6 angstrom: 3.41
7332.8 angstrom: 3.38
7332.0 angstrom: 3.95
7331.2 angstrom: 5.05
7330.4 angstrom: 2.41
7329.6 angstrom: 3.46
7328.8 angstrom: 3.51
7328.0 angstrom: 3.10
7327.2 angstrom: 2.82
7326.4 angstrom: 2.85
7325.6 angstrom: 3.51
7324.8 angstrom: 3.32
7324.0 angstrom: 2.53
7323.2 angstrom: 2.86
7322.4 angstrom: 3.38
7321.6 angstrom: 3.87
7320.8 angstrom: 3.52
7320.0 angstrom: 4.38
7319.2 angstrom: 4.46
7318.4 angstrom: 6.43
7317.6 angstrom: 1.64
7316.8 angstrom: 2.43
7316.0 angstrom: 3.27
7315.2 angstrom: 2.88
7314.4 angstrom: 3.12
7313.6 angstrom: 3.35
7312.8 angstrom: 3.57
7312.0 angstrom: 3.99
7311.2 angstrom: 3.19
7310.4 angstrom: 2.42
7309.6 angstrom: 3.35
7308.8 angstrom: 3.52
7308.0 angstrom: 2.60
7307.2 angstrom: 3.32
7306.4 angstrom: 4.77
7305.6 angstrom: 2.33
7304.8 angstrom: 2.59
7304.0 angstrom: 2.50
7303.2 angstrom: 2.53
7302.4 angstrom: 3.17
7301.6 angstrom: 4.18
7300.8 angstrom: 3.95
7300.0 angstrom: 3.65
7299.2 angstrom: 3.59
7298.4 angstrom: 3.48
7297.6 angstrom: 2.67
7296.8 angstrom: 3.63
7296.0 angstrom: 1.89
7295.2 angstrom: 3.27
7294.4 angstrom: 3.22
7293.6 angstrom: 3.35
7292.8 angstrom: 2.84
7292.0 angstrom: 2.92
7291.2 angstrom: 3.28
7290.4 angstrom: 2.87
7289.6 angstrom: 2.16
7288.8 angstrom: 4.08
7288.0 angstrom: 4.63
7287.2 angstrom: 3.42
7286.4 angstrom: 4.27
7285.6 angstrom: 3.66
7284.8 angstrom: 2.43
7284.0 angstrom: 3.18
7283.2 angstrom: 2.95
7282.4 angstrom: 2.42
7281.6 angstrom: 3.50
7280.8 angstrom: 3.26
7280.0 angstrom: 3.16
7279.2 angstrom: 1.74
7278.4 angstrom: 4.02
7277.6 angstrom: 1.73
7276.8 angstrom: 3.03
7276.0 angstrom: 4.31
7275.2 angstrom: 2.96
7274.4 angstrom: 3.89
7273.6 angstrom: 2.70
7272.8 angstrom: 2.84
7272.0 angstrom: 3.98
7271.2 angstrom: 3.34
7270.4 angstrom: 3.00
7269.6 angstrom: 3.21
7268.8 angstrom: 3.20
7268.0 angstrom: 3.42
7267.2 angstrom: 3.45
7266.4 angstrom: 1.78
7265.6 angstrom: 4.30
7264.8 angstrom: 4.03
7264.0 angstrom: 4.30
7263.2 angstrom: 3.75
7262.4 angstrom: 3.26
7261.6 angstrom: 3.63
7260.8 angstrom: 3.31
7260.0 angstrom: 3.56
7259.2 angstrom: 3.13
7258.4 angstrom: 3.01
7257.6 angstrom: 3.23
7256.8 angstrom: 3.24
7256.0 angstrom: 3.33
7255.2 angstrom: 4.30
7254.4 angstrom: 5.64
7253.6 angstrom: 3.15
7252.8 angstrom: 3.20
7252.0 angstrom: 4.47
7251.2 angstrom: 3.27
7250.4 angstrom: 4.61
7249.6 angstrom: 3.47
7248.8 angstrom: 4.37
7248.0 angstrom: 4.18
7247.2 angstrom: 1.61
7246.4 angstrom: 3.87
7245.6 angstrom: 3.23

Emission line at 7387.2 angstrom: H-alpha 6563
